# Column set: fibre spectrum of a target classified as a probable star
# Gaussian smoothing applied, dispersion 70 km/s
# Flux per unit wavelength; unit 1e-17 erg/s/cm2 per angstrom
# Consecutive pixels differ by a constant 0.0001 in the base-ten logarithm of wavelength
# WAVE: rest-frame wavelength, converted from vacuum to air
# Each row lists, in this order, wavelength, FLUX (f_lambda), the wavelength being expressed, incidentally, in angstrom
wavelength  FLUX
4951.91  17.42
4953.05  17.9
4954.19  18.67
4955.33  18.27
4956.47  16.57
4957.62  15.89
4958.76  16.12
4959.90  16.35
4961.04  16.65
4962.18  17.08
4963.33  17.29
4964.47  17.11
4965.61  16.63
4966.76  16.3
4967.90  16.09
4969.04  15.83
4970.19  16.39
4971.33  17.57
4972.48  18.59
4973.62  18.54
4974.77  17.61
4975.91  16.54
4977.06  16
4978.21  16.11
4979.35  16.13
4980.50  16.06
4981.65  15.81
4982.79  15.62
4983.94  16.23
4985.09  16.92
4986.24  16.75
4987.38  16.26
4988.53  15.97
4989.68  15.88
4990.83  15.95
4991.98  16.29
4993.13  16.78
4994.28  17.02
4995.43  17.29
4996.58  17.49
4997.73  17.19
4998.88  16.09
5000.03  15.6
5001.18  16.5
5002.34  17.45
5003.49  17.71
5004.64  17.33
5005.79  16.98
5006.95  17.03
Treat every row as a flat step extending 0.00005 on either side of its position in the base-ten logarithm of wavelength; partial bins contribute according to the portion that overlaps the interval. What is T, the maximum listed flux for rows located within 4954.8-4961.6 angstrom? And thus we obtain 18.27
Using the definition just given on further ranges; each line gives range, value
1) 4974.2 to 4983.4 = 17.61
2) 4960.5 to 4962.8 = 17.08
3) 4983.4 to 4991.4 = 16.92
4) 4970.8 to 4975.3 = 18.59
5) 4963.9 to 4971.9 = 17.57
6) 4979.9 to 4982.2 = 16.06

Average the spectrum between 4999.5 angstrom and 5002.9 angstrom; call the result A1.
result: 16.5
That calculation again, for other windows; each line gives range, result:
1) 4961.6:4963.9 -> 17.2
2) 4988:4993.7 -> 16.2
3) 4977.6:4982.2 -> 16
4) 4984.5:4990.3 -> 16.4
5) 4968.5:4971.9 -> 16.6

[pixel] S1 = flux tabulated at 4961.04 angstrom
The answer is 16.65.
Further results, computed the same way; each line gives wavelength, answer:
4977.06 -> 16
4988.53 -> 15.97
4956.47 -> 16.57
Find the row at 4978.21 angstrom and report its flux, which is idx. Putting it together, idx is 16.11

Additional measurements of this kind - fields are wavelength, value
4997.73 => 17.19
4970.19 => 16.39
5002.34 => 17.45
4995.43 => 17.29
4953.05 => 17.9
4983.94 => 16.23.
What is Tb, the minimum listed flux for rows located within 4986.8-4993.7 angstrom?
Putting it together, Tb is 15.88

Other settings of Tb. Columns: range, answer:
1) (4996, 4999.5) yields 16.09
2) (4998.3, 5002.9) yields 15.6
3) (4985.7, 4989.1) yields 15.97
